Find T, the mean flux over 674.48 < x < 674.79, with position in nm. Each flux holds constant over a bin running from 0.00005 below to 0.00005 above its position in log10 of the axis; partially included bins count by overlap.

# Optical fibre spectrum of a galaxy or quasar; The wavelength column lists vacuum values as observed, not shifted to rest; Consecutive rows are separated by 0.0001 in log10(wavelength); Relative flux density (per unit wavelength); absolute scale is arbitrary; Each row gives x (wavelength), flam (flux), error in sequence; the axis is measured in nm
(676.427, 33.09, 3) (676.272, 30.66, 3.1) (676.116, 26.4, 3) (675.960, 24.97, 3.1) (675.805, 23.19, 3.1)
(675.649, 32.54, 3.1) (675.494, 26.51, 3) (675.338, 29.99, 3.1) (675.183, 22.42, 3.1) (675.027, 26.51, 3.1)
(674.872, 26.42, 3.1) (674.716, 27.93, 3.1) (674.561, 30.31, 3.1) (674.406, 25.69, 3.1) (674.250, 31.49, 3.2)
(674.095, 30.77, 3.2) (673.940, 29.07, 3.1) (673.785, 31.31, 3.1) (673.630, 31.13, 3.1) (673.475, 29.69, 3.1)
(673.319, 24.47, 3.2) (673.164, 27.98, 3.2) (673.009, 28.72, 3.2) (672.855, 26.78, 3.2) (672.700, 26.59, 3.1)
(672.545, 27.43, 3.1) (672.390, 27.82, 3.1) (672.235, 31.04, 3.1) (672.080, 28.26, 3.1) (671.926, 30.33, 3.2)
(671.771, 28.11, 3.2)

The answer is 29.2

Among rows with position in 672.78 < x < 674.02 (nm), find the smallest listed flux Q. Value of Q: 24.47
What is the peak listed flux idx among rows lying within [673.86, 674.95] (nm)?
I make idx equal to 31.49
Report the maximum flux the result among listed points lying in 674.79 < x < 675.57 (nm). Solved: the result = 29.99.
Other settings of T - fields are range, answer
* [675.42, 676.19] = 26.7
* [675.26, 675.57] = 28.2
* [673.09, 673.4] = 26.2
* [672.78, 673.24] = 27.9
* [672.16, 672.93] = 27.9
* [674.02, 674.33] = 31.1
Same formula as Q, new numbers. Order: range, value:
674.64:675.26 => 22.42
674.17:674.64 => 25.69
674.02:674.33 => 30.77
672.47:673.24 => 26.59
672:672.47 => 27.82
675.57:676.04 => 23.19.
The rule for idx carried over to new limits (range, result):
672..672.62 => 31.04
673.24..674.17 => 31.31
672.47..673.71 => 31.13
